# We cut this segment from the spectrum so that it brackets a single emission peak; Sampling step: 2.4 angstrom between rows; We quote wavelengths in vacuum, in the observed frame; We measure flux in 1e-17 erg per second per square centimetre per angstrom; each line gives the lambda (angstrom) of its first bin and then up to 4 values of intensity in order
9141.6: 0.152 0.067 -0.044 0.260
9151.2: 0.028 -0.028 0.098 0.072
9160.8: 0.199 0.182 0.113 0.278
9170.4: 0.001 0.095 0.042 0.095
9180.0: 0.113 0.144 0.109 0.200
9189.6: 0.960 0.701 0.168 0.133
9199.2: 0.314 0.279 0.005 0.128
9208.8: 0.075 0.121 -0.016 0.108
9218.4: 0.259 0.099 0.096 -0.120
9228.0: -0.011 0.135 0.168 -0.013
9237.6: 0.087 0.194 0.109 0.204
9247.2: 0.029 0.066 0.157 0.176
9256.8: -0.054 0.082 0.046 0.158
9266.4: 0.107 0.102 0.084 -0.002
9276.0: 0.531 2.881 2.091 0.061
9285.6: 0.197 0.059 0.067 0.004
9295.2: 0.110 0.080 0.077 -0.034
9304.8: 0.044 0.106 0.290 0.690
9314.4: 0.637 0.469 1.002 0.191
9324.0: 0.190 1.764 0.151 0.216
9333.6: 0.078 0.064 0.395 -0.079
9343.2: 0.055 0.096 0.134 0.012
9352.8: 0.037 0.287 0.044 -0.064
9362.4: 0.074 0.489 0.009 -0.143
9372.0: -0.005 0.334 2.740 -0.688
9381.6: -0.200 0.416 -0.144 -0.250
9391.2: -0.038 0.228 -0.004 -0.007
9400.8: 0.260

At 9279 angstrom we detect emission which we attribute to [O III] 5007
